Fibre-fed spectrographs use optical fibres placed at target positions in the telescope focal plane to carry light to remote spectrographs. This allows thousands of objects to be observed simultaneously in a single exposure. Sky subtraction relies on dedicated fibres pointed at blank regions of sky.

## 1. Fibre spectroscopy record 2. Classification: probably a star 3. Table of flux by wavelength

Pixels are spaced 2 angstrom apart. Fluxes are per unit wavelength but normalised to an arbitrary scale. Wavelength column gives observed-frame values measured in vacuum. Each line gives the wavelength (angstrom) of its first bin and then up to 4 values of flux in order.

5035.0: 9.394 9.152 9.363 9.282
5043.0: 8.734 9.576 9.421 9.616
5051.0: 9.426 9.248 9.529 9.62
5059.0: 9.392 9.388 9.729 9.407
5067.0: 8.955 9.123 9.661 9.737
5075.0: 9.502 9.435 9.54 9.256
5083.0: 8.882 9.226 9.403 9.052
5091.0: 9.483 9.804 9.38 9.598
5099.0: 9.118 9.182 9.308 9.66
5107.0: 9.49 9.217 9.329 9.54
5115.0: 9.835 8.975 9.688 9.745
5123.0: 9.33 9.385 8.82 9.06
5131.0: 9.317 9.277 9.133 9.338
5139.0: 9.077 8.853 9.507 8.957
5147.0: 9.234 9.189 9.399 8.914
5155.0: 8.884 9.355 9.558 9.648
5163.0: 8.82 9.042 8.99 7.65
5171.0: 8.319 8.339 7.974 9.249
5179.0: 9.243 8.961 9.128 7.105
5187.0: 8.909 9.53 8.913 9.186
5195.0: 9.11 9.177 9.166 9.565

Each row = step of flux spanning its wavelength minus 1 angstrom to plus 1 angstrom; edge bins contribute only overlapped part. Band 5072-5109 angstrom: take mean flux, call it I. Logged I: 9.39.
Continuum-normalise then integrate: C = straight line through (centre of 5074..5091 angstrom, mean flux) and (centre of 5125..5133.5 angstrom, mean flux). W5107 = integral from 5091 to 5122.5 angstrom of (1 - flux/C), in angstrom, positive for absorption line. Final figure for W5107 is -0.8 angstrom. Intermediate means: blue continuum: 9.3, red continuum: 9.14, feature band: 9.46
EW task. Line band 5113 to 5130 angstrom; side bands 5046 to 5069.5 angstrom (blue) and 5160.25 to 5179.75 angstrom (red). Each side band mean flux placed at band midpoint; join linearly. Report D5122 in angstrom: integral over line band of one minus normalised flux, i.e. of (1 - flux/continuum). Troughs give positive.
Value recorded -0.7 angstrom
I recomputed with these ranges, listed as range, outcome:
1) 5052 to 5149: 9.35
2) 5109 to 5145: 9.29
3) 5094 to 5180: 9.16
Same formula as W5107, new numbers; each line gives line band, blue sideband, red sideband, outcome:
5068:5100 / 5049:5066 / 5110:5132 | 0.1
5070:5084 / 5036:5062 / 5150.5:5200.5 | -0.3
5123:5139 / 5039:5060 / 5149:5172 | -0.2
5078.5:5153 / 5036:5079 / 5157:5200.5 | -1.3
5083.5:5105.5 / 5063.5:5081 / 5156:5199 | -0.1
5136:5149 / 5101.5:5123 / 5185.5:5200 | 0.2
